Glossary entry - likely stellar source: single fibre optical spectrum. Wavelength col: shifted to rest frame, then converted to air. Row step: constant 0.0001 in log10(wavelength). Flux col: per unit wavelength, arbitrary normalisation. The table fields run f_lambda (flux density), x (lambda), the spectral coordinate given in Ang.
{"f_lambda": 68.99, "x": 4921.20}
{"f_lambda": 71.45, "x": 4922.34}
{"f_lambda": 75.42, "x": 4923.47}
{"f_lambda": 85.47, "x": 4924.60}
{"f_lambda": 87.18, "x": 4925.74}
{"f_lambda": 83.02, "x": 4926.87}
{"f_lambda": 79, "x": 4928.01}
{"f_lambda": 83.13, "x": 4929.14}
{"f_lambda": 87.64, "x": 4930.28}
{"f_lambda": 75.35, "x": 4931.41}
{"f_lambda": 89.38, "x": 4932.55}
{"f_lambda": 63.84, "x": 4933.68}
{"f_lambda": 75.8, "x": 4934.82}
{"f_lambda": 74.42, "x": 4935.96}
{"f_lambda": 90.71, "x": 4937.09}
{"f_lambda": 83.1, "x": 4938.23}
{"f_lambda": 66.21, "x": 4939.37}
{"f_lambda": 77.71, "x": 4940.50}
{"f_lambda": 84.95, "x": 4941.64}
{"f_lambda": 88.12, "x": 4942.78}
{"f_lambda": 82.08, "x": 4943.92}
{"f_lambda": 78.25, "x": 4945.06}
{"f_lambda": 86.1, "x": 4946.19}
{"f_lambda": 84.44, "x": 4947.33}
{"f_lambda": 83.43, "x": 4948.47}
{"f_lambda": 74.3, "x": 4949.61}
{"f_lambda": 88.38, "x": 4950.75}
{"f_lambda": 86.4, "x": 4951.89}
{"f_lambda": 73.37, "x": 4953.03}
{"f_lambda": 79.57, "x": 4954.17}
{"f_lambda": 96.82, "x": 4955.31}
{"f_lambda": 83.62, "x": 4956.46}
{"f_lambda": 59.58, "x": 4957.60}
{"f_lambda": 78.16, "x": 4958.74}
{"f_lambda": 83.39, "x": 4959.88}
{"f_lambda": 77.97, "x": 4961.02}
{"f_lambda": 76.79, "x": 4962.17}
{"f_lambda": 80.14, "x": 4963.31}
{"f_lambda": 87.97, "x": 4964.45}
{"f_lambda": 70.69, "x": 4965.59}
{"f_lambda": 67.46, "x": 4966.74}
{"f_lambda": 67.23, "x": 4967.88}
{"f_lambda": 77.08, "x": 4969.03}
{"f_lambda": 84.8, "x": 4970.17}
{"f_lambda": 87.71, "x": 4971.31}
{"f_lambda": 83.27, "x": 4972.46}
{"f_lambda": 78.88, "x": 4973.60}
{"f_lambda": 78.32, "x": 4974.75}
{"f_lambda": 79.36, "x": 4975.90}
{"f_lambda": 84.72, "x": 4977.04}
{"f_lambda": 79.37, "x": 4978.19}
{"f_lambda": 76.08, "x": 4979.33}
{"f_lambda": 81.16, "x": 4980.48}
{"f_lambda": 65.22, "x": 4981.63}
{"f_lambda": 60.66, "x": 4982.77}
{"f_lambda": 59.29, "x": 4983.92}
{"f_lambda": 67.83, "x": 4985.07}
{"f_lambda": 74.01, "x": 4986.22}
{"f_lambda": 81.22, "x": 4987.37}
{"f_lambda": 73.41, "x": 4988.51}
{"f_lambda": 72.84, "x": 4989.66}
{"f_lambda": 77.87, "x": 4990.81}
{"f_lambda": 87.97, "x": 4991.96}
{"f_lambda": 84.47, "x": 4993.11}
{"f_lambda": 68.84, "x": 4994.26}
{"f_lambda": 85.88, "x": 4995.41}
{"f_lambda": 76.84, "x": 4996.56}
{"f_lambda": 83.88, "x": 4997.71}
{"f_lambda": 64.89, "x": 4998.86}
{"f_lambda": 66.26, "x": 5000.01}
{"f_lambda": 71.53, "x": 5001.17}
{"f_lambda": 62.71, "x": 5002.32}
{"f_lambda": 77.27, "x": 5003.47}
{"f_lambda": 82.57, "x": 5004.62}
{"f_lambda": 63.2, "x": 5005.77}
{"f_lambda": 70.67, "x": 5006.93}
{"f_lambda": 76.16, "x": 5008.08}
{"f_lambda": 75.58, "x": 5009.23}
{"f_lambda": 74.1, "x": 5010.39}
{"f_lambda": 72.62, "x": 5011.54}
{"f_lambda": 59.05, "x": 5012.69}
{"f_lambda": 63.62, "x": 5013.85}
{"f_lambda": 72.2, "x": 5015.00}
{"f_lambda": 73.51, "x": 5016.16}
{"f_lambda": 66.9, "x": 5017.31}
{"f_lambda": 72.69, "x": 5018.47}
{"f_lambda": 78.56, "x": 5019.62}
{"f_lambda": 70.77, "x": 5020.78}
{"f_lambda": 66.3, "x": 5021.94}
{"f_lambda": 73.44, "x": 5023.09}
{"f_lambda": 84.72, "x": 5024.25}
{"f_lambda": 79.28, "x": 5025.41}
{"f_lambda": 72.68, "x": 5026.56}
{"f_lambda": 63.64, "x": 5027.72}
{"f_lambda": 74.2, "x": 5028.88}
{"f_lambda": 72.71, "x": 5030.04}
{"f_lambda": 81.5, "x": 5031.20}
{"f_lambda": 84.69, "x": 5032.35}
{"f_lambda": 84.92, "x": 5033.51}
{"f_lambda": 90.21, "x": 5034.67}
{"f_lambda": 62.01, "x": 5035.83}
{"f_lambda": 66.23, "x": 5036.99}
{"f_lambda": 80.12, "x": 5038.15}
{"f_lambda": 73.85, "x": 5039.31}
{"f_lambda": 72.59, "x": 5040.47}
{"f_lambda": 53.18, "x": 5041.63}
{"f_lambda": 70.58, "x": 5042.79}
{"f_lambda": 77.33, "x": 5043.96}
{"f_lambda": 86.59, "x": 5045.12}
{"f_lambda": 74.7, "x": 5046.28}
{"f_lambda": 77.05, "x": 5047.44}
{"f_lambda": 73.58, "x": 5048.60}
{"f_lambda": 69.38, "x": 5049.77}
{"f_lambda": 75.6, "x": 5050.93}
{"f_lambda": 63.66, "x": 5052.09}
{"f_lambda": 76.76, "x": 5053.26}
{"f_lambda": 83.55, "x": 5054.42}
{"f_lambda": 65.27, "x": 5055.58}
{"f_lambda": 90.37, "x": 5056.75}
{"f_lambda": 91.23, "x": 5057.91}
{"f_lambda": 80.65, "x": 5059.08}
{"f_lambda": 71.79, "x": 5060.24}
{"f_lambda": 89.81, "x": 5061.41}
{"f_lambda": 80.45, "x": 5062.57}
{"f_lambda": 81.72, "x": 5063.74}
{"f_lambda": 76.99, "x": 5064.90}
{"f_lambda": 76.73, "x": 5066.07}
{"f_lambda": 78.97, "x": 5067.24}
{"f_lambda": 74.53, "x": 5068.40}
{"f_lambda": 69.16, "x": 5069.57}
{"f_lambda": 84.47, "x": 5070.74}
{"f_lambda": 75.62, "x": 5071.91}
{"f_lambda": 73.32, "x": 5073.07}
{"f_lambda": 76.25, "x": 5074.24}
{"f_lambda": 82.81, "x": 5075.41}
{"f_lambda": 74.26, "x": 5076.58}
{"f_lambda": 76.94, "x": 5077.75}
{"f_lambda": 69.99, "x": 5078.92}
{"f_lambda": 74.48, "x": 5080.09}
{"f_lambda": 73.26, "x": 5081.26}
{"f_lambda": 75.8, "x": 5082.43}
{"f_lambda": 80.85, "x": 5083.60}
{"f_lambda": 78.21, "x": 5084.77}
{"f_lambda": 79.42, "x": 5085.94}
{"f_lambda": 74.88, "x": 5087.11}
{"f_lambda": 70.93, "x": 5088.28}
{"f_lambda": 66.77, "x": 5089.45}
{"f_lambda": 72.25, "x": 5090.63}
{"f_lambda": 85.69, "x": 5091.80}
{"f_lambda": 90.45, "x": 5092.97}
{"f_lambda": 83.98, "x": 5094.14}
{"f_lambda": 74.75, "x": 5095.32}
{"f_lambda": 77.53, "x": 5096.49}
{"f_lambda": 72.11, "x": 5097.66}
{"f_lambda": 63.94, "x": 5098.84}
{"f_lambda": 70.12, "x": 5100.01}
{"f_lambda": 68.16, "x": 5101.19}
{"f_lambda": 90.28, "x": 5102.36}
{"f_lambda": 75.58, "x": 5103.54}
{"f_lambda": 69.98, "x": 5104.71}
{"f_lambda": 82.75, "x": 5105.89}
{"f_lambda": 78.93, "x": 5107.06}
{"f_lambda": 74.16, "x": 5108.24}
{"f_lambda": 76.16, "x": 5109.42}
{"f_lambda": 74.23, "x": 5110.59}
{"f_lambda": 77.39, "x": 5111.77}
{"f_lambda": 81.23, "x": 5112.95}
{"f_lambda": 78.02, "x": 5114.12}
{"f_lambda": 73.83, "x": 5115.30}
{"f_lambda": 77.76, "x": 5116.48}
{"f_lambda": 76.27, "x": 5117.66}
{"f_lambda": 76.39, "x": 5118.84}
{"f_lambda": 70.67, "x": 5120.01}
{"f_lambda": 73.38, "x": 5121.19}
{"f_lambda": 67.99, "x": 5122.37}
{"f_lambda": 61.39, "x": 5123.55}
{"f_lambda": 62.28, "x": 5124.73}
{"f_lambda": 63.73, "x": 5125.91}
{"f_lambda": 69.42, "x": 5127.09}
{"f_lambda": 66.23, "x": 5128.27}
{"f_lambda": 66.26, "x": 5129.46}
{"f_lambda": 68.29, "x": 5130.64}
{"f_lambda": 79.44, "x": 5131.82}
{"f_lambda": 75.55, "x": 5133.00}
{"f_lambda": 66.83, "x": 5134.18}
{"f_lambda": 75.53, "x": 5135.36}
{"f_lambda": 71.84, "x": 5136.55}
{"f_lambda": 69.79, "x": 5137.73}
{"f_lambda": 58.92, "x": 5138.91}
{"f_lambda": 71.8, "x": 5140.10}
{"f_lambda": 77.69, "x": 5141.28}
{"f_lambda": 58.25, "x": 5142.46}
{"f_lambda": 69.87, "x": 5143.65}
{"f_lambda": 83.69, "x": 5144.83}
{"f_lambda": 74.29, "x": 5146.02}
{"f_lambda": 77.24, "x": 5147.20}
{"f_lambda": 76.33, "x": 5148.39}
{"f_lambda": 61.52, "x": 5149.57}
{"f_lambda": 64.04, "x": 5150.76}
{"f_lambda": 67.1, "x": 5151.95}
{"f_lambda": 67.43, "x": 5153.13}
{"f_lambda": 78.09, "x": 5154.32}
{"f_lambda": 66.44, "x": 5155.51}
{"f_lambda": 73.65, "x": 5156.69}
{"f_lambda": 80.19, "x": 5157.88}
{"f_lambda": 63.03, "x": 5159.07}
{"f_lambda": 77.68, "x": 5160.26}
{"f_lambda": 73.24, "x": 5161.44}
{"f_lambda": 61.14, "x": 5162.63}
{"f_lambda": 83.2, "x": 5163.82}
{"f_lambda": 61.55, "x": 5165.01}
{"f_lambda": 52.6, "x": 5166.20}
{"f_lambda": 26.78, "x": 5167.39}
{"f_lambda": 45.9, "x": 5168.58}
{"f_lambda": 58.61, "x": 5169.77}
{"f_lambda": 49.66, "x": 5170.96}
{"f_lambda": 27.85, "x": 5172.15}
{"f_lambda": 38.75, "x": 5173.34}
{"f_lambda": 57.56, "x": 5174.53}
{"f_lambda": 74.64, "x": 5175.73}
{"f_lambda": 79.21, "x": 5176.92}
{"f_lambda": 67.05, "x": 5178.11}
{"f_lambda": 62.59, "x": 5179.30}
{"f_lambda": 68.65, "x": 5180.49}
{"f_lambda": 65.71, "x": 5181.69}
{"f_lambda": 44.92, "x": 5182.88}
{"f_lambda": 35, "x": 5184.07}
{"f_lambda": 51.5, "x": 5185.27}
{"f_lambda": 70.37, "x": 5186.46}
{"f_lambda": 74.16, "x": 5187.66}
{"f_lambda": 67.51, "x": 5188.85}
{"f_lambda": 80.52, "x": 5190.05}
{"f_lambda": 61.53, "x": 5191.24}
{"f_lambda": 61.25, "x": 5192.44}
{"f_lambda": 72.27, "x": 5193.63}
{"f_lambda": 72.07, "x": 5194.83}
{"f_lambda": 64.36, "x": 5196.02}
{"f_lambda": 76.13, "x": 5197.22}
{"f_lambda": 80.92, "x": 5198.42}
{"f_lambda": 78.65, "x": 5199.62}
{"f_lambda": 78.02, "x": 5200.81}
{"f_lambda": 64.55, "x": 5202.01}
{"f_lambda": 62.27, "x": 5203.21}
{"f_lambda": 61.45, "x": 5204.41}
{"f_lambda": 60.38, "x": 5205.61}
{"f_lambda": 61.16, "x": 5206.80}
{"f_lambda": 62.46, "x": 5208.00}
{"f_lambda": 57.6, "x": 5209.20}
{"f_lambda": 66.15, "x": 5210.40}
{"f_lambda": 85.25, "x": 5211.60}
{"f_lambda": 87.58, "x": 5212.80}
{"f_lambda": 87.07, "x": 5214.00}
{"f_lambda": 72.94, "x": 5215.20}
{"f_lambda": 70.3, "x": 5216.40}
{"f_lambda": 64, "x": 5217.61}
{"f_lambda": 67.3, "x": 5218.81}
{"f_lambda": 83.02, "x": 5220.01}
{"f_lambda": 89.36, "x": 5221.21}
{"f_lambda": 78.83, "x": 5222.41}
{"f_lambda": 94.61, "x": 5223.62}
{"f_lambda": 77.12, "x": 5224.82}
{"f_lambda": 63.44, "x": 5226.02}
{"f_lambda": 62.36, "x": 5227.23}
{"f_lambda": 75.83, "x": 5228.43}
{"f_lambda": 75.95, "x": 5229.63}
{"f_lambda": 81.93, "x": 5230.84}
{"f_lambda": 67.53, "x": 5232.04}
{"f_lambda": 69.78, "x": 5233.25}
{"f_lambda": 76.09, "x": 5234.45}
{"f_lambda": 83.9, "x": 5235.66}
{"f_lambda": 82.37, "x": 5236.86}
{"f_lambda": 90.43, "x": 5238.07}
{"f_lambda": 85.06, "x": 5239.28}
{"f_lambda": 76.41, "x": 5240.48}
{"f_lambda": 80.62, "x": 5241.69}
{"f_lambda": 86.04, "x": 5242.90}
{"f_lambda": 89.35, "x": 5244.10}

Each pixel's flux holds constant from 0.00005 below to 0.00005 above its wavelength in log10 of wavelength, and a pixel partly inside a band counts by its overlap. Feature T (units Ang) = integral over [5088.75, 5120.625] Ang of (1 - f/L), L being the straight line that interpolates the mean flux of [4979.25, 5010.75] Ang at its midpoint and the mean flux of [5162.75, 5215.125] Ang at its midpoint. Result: -3.8 Ang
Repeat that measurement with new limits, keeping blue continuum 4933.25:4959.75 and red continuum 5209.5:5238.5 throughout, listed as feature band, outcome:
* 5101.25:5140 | 2.67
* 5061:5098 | 0.62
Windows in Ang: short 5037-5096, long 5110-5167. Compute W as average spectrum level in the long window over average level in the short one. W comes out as 0.9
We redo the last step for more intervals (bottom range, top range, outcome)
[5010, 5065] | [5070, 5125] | 1.01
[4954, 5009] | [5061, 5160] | 0.97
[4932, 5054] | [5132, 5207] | 0.87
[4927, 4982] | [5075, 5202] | 0.88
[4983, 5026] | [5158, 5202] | 0.86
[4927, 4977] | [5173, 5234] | 0.87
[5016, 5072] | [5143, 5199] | 0.85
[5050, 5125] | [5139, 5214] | 0.87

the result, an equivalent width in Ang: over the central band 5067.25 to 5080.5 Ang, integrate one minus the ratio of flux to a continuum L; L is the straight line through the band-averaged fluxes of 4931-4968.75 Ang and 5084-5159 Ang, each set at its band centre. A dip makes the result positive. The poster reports -0.2 Ang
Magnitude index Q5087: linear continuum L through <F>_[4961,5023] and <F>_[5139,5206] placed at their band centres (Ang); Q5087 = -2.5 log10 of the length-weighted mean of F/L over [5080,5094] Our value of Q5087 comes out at -0.113 mag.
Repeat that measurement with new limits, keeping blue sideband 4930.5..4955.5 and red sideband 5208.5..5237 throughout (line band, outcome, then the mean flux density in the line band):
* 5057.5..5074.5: 0.00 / 78.7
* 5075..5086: 0.03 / 76.4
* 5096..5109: 0.04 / 74.8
